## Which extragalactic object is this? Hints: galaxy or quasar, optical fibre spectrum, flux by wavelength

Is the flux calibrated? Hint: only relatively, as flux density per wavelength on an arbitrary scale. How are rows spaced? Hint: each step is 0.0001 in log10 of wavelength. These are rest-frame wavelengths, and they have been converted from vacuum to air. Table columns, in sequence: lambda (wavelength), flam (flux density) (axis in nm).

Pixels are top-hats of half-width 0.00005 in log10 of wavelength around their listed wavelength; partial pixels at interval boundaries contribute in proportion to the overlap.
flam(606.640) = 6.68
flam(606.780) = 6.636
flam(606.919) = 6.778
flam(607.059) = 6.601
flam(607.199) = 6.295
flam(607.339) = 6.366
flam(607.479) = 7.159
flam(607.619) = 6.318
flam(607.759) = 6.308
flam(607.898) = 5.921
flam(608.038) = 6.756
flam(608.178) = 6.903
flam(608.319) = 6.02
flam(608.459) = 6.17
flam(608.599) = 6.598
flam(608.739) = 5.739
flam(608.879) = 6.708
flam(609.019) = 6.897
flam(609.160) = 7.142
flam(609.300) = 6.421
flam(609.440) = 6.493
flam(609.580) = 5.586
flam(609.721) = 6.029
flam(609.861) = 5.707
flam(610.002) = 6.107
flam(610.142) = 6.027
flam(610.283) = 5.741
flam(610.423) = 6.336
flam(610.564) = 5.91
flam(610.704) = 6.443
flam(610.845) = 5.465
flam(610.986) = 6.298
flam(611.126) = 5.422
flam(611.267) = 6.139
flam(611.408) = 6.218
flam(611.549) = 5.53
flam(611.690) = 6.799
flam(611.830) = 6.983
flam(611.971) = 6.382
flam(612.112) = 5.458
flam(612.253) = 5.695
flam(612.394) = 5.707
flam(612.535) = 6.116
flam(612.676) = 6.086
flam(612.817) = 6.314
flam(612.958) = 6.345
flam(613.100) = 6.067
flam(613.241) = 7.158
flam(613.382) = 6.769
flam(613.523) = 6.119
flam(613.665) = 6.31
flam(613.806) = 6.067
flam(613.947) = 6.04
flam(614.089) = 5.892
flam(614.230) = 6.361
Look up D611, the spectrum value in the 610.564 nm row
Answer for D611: 5.91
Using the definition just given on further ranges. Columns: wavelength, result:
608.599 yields 6.598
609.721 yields 6.029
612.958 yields 6.345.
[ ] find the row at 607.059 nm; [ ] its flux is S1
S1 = 6.601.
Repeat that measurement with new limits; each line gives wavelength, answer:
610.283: 5.741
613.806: 6.067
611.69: 6.799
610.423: 6.336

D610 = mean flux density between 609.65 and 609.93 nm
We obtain 5.86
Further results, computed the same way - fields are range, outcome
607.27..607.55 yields 6.76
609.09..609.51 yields 6.7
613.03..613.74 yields 6.48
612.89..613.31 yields 6.51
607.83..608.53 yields 6.35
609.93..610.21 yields 6.06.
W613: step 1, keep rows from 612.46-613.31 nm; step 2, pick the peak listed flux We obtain 7.158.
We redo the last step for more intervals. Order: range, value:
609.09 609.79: 7.142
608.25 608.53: 6.17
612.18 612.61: 6.116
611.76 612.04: 6.983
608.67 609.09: 6.897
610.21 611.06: 6.443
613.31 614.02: 6.769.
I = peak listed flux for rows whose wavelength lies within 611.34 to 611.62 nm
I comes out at 6.218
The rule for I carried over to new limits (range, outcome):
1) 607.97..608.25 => 6.903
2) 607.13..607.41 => 6.366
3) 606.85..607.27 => 6.778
